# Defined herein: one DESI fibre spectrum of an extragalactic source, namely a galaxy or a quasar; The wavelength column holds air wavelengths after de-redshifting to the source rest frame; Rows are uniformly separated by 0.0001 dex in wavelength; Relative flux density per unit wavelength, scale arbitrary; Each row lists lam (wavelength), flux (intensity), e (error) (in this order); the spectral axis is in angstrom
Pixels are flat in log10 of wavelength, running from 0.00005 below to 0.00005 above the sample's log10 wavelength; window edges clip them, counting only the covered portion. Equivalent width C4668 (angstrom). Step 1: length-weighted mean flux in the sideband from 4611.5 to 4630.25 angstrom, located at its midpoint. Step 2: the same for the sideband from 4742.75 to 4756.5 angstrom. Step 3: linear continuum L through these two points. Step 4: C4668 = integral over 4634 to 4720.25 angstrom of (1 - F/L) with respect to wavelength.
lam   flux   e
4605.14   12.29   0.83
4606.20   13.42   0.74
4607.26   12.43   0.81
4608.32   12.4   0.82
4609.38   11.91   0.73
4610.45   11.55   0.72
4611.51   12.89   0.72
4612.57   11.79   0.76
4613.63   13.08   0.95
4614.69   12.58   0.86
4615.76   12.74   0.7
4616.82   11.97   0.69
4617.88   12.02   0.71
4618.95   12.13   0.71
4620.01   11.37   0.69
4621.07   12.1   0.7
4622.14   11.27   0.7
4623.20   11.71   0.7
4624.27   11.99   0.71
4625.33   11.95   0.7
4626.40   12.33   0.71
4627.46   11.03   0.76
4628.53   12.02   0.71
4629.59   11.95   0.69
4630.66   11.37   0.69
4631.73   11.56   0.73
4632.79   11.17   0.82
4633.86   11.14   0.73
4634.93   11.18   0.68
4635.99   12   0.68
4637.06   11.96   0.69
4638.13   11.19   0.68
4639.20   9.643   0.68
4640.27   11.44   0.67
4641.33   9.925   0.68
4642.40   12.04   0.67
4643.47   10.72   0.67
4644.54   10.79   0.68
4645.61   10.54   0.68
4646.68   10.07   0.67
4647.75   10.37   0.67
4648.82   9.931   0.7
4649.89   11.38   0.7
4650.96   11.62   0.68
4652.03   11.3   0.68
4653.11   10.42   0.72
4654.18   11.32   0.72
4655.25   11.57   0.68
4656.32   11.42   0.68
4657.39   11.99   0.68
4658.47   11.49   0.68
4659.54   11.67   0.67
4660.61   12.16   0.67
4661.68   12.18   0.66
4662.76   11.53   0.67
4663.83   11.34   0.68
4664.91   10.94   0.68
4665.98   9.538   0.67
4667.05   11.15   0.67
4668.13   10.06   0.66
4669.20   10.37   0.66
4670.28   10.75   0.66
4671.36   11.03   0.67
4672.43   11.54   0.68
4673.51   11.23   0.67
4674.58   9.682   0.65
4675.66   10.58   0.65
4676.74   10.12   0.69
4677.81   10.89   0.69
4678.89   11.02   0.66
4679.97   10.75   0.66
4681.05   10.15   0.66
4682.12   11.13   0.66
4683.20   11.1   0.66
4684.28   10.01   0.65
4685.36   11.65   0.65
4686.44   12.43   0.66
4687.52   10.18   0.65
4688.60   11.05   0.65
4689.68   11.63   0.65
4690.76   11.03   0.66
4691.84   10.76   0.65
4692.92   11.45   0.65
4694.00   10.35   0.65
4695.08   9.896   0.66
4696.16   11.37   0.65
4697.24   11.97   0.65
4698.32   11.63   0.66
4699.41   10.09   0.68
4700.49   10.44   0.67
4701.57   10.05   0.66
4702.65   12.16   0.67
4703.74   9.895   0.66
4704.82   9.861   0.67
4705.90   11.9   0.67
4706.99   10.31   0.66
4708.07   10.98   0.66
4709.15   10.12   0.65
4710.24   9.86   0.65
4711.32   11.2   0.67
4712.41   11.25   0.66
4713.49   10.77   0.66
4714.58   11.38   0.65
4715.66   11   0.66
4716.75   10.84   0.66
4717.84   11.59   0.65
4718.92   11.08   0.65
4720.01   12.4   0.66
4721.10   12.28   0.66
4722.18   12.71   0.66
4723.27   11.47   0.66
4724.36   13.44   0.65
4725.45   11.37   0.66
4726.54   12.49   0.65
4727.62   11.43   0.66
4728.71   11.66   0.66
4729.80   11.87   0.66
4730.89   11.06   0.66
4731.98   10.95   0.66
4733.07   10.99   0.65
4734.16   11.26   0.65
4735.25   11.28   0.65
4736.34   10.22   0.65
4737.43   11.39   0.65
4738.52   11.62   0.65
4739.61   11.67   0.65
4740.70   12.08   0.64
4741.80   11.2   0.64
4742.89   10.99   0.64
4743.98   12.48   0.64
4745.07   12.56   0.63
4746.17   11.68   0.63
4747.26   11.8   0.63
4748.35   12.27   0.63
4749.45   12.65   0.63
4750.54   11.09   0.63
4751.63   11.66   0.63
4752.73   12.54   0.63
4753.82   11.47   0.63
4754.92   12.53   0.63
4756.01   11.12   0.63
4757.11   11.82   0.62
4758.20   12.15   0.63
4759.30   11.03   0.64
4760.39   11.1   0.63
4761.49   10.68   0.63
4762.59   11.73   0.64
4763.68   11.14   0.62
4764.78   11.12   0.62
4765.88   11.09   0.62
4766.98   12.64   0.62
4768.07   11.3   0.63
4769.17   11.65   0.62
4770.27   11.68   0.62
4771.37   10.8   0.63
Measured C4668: 7.3 angstrom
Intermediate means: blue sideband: 12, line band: 11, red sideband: 11.9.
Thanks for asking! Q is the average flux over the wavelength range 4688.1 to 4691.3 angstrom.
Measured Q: 11.2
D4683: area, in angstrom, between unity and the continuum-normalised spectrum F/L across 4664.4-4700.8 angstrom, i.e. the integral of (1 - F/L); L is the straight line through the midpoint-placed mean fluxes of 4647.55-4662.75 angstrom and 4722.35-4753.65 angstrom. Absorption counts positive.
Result 2.1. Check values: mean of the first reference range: 11.4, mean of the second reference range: 11.7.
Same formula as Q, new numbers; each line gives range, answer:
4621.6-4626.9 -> 11.8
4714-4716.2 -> 11.2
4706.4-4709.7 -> 10.5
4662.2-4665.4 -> 11.2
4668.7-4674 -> 11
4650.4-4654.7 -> 11.2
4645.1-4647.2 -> 10.3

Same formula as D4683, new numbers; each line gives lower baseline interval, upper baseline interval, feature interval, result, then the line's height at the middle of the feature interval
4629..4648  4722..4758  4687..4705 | 0.95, 11.4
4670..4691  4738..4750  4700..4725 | 0.51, 11.4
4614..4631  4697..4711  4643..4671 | 0.93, 11.4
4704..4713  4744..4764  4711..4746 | -1.33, 11.1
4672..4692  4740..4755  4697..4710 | 0.56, 11.2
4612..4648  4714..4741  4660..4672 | 0.55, 11.5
